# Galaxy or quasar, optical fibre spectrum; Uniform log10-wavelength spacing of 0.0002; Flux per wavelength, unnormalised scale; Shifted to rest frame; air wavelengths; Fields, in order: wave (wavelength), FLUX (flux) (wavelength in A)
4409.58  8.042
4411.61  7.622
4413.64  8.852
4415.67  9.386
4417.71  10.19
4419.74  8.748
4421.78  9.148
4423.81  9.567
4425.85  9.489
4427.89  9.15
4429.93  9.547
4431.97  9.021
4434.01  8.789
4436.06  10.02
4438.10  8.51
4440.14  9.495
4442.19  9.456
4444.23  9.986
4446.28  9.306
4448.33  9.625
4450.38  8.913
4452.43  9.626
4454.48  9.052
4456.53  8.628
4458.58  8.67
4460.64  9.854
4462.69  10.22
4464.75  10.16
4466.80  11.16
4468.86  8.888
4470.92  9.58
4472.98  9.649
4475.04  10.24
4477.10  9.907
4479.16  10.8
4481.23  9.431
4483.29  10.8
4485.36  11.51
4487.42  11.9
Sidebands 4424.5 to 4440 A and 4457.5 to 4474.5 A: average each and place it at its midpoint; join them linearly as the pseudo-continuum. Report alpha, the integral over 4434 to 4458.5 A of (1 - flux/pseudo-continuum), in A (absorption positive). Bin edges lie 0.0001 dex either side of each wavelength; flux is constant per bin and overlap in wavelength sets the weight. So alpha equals 0.5 A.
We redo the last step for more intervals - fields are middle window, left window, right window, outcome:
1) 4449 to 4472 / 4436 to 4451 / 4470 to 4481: 0.4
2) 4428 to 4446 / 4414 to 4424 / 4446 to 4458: -0.2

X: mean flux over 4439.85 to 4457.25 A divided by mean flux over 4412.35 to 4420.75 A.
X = 1.01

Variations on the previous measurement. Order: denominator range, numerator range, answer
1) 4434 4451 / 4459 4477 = 1.06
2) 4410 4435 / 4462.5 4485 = 1.11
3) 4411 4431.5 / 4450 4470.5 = 1.04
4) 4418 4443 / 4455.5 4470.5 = 1.04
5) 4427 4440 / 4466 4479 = 1.08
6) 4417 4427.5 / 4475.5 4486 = 1.11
